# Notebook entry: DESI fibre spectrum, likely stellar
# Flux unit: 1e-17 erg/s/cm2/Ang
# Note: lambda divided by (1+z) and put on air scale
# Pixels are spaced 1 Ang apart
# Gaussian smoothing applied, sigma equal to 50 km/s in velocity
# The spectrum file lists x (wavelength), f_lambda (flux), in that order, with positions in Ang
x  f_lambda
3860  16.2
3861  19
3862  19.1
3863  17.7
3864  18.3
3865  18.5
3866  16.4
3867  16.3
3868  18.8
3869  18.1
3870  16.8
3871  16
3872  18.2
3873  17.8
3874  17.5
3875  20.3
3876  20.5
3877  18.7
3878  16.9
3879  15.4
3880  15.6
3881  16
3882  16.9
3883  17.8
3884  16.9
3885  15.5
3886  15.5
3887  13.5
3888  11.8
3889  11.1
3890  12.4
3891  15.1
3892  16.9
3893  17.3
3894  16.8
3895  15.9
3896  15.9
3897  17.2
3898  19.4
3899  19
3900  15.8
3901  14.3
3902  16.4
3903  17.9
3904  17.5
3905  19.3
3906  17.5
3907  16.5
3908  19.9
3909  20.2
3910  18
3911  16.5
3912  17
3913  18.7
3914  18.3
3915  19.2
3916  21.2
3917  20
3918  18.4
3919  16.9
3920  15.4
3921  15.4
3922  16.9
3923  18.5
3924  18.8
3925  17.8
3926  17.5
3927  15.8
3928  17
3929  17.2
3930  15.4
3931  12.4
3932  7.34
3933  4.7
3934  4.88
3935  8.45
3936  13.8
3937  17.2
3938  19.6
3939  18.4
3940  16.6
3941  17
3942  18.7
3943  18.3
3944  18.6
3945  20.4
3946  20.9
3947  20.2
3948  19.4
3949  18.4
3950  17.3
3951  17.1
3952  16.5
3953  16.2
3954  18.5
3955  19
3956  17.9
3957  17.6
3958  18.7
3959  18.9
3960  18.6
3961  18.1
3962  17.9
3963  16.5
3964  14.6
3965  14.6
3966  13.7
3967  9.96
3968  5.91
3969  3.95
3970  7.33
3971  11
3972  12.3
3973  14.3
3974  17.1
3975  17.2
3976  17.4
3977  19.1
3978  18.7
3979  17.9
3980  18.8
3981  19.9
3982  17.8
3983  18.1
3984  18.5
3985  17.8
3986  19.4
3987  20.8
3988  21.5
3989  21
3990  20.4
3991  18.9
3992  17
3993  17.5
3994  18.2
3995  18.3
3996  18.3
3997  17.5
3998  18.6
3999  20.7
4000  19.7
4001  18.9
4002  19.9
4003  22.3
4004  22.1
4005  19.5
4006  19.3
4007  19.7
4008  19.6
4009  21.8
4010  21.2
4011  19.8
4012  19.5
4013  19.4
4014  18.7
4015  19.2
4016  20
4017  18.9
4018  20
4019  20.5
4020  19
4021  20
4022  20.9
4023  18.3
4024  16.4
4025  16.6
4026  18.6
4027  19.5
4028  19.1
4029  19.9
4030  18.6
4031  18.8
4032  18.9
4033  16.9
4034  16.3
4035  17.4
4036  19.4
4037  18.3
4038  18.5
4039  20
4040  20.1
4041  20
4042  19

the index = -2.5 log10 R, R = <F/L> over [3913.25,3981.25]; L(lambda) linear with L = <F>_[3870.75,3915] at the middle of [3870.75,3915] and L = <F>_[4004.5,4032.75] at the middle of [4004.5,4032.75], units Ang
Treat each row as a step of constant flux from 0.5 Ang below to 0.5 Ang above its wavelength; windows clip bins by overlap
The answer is 0.11 mag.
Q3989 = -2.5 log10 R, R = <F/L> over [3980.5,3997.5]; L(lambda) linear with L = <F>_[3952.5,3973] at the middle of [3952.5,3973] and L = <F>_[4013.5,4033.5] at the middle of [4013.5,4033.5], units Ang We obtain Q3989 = -0.15 mag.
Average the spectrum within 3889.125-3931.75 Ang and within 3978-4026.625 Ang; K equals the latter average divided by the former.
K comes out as 1.13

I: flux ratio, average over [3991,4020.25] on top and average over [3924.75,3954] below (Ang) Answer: 1.22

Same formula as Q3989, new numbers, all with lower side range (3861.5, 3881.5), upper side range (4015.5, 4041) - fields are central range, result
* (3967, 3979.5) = 0.35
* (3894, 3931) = 0.03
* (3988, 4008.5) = -0.05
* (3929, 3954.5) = 0.15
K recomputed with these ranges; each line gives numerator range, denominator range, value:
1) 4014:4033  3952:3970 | 1.25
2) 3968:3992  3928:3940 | 1.28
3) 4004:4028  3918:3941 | 1.30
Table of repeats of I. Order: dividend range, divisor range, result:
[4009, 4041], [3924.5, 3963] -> 1.15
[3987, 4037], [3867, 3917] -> 1.13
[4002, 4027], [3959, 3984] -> 1.29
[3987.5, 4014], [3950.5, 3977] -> 1.30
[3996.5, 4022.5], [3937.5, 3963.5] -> 1.09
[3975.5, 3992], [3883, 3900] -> 1.21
